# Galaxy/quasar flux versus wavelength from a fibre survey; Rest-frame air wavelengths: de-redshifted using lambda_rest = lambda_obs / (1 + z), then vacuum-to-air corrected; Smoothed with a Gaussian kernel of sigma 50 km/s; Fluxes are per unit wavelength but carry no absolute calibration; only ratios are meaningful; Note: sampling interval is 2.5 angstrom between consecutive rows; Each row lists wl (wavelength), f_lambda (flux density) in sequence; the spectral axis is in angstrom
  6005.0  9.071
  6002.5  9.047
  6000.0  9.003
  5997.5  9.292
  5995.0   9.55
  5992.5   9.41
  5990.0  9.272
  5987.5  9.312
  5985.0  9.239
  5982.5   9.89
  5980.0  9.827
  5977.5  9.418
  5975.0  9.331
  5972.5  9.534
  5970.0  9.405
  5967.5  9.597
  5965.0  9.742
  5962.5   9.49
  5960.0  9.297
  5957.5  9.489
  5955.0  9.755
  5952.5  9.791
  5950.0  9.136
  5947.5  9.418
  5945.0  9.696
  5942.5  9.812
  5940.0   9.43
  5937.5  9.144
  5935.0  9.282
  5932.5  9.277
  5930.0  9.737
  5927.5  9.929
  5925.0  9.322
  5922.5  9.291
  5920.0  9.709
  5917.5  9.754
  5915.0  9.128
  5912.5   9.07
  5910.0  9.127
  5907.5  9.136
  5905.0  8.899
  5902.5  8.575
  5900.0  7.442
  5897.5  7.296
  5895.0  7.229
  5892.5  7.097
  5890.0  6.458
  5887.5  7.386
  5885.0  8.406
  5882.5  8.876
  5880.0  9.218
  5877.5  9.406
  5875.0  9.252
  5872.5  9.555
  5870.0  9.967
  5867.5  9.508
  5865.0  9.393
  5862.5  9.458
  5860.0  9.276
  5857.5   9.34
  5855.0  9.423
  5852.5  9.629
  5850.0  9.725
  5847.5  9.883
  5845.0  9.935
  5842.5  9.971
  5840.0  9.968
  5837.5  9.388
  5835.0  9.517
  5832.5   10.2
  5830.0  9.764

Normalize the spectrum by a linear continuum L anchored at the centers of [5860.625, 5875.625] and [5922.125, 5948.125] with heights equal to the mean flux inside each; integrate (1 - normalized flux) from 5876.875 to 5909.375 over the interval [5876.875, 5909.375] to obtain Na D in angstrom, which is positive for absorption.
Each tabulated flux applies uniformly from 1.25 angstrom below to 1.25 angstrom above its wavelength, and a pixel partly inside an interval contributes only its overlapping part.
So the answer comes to 4.8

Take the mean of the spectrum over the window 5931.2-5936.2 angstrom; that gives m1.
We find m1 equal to 9.28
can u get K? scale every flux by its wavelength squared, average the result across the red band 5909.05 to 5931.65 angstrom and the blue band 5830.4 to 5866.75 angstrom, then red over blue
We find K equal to 1.00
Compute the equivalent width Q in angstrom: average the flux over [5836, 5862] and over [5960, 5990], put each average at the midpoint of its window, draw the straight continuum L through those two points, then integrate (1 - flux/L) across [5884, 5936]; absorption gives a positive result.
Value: 5.07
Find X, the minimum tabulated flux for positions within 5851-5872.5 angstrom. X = 9.276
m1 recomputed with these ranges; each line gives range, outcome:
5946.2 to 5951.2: 9.28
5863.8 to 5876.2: 9.54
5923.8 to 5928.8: 9.63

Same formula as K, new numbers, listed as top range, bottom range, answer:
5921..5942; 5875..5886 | 1.07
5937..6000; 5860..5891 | 1.09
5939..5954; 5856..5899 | 1.13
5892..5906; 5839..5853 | 0.80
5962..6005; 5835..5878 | 1.03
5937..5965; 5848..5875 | 1.03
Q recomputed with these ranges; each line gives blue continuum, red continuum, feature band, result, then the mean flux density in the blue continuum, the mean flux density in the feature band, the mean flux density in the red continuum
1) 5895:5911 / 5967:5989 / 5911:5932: -2.1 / 8.31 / 9.48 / 9.5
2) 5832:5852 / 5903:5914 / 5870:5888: 0.7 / 9.8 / 9.01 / 9.03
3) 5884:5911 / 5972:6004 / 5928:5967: -3.5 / 7.9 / 9.51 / 9.39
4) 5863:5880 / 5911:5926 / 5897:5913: 1.5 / 9.49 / 8.54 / 9.38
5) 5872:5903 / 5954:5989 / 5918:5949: -2.2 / 8.13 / 9.51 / 9.52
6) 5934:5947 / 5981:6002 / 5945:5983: -0.5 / 9.47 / 9.54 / 9.36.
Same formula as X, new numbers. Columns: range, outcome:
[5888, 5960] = 6.458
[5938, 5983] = 9.136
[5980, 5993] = 9.239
